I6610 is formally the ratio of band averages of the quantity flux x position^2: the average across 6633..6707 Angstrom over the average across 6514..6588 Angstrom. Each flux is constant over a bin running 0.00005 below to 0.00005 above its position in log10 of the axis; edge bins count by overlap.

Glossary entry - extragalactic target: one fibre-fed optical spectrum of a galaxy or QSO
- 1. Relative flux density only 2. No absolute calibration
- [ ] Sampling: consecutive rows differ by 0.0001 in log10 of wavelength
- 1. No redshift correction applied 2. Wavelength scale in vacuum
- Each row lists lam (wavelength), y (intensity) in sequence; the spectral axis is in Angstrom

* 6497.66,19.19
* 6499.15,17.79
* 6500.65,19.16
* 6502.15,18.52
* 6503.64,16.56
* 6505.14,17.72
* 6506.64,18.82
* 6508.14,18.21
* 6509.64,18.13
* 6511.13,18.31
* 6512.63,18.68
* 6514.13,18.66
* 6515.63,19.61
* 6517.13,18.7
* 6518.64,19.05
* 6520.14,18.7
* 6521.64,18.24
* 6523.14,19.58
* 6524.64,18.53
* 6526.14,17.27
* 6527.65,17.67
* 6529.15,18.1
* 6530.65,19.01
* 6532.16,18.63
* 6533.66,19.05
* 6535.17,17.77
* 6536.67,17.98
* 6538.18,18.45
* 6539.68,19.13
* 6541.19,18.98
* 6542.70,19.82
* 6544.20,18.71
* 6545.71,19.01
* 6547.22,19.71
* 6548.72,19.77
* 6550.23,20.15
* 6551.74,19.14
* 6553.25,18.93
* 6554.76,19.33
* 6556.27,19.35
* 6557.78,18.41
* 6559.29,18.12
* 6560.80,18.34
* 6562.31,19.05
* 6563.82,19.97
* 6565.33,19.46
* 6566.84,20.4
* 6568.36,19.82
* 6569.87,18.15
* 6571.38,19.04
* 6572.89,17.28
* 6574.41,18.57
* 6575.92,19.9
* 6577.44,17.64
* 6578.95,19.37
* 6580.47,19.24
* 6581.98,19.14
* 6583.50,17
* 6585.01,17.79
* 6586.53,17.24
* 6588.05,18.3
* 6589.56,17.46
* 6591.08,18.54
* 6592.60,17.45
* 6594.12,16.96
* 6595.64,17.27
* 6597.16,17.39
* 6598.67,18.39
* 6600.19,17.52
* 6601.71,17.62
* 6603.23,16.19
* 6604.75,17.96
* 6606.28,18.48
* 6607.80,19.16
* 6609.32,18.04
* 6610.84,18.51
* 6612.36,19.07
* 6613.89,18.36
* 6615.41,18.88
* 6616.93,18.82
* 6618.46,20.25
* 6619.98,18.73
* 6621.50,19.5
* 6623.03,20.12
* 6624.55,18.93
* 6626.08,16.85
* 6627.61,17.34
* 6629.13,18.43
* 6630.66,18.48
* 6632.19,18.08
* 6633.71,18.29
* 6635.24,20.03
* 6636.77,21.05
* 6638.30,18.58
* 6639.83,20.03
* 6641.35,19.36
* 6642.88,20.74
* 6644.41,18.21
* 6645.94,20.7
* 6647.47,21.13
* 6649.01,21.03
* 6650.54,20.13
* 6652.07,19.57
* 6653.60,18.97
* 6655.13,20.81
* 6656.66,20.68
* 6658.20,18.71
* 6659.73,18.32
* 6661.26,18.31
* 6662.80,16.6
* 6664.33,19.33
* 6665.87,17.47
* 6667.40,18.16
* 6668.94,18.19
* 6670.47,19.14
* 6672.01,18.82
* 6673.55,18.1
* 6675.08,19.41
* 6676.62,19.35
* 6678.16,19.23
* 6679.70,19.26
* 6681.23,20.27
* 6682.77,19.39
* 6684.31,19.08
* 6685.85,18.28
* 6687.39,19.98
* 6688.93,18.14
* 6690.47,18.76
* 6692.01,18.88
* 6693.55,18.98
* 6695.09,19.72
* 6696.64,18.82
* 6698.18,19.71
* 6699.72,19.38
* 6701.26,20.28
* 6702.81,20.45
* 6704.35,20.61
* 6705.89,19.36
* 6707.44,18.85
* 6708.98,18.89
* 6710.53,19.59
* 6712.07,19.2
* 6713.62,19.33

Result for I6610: 1.1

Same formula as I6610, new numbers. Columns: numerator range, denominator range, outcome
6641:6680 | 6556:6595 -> 1.06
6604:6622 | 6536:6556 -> 1.00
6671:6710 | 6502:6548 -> 1.09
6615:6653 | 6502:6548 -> 1.08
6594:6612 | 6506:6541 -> 0.99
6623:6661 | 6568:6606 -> 1.09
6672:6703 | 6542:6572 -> 1.04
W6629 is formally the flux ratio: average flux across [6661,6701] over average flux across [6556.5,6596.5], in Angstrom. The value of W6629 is 1.02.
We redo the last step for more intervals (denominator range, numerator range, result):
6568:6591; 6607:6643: 1.03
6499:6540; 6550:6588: 1.02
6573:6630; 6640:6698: 1.05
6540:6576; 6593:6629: 0.96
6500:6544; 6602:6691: 1.03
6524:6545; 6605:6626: 1.02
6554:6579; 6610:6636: 0.99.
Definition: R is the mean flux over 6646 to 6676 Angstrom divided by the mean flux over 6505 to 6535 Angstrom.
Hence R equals 1.0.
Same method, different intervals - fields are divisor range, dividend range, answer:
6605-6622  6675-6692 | 1.02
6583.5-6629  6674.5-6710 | 1.07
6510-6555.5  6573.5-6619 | 0.97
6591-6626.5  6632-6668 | 1.06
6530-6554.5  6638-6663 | 1.03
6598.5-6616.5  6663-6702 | 1.05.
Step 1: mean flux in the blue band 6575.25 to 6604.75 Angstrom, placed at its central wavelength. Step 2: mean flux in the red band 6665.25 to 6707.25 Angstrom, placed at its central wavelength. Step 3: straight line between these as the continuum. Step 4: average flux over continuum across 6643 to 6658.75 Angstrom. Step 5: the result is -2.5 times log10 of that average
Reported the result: -0.07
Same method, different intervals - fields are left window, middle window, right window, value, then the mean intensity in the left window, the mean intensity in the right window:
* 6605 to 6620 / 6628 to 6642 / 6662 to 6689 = -0.018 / 18.8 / 18.8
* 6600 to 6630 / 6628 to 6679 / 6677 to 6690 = -0.018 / 18.5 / 19.2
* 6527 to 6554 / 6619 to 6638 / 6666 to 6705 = 0.014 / 18.9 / 19.2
